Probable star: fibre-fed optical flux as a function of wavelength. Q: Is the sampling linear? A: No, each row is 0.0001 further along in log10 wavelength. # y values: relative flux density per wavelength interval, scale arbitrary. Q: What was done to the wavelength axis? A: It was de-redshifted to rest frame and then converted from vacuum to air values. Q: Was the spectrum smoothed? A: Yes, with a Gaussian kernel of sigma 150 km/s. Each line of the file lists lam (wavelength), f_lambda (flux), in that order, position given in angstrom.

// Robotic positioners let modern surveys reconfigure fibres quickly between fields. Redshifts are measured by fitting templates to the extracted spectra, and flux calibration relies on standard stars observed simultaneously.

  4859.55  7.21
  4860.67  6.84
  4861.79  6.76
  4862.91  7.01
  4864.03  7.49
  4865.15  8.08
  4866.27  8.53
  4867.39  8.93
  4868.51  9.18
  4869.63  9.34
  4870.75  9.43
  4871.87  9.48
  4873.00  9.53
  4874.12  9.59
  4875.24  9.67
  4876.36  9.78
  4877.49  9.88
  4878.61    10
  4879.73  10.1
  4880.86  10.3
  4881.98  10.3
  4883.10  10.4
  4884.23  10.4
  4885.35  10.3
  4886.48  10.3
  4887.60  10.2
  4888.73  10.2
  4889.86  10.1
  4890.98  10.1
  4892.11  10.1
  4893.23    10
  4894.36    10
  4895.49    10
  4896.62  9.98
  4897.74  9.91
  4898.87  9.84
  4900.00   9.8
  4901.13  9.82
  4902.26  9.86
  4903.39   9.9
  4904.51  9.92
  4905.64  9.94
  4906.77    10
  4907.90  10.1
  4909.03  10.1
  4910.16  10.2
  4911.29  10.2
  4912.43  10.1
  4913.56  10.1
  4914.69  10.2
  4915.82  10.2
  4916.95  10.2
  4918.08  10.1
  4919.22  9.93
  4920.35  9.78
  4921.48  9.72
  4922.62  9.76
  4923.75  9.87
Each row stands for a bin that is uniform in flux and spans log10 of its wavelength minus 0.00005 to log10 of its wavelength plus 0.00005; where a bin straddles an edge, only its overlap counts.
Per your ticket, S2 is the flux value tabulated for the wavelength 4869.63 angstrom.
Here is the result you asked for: 9.34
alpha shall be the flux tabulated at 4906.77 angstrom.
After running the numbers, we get 10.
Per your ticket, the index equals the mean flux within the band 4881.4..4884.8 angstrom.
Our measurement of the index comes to 10.4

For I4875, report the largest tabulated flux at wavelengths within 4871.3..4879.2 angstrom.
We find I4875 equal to 10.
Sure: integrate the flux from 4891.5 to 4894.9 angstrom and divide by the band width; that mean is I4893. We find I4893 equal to 10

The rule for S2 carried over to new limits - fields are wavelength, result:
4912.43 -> 10.1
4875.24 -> 9.67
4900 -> 9.8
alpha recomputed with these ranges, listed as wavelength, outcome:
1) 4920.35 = 9.78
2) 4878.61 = 10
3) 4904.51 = 9.92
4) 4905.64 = 9.94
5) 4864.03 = 7.49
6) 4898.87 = 9.84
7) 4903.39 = 9.9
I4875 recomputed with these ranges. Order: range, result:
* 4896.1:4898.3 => 9.98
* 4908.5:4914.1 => 10.2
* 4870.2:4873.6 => 9.53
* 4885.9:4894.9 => 10.3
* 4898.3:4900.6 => 9.84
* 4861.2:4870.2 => 9.34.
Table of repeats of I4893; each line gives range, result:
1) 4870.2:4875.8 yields 9.54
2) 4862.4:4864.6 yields 7.26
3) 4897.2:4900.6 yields 9.83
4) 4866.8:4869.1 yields 9.06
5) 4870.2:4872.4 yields 9.46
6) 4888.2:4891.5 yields 10.1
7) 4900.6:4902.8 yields 9.83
